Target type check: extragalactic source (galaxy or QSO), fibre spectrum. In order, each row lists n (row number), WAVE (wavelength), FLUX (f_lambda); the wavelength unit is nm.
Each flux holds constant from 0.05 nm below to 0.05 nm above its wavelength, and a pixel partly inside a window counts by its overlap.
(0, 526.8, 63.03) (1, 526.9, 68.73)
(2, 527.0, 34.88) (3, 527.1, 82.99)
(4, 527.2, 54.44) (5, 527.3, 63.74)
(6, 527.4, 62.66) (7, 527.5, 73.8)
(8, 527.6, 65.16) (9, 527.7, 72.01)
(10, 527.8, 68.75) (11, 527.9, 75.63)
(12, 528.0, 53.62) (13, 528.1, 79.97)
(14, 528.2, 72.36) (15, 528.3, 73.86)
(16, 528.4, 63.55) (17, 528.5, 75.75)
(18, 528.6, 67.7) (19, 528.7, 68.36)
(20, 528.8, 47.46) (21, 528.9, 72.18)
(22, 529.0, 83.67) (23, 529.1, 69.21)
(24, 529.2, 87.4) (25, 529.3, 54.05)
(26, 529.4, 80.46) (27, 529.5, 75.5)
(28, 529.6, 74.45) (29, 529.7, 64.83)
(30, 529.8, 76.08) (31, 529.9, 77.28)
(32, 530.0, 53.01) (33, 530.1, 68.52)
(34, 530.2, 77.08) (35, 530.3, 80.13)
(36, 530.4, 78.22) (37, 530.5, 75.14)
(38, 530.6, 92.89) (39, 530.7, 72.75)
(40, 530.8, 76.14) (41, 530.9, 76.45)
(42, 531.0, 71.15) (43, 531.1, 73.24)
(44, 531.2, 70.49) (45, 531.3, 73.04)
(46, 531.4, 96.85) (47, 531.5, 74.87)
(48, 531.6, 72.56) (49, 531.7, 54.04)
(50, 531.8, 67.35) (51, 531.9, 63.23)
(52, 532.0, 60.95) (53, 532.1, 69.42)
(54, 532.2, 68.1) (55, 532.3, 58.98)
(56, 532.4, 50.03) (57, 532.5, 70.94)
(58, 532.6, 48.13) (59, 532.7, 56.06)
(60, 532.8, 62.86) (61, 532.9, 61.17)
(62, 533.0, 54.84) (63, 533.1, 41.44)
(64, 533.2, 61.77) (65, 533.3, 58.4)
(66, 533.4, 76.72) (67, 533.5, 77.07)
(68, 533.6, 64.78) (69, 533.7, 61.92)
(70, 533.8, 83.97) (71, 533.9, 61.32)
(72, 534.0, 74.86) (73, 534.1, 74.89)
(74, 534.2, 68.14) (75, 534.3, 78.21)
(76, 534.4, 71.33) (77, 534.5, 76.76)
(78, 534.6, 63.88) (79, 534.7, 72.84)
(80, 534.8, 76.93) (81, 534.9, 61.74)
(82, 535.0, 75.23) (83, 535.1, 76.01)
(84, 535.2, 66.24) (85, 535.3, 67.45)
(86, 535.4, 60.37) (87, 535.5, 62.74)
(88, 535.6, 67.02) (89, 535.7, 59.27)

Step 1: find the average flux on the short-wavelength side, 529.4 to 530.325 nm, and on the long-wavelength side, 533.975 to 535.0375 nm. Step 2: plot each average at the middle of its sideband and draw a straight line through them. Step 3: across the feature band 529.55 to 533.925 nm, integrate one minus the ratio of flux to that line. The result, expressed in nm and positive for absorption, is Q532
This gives 0.23 nm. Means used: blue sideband 72.1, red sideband 72.2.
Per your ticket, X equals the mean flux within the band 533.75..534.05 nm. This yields 73.4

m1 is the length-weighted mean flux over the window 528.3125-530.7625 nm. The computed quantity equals 72.4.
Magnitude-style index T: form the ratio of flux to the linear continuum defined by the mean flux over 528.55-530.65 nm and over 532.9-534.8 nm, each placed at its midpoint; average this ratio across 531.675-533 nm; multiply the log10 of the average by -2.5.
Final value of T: 0.15 mag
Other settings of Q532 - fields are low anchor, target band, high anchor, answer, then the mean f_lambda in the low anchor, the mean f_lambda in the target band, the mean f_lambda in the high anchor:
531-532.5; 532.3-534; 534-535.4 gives 0.182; 68.3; 62.3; 71.2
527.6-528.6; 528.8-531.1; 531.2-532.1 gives -0.115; 70.2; 73.8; 70.3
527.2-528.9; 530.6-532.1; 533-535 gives -0.092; 67.5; 72.3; 68.6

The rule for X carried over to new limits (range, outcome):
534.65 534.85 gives 74.9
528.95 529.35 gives 73.6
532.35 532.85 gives 57.6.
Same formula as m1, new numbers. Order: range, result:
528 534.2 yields 69.2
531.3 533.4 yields 63.2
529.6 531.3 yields 73.9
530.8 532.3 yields 70.6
